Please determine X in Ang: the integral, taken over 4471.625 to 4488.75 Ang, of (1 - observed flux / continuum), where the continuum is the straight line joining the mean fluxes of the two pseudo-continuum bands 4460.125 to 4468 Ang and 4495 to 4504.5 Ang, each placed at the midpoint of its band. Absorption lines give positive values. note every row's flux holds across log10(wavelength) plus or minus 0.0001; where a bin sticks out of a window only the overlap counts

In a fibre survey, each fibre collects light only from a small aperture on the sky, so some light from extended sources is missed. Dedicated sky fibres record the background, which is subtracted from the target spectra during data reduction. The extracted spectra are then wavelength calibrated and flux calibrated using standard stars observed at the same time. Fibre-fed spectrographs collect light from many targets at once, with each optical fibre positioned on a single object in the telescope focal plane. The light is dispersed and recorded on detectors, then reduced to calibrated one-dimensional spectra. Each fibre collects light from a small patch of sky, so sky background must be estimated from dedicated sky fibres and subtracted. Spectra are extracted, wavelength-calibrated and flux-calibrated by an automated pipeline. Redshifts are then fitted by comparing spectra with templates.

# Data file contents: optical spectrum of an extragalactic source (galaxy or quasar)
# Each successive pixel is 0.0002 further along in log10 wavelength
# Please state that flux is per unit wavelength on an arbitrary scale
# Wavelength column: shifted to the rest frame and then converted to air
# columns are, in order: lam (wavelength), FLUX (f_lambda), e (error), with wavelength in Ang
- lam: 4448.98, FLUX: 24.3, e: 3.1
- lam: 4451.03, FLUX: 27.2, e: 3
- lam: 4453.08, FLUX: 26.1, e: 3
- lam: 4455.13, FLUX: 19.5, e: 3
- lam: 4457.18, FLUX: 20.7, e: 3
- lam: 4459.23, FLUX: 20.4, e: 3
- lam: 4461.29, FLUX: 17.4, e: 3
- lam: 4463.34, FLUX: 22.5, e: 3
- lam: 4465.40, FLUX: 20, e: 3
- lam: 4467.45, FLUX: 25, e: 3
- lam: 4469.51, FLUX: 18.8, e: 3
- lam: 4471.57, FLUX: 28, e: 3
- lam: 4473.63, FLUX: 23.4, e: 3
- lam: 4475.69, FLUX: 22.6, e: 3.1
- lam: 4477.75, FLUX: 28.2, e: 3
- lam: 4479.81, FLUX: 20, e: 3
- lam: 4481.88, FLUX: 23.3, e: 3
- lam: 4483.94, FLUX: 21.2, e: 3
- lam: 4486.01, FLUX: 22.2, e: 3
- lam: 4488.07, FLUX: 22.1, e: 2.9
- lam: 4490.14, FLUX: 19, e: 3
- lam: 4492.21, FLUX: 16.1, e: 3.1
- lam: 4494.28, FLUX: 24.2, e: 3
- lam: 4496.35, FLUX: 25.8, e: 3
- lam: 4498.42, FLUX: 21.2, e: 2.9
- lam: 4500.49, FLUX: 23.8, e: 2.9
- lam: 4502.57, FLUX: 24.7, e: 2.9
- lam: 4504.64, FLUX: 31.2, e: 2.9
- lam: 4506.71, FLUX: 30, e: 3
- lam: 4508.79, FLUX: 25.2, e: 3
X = -0.5 Ang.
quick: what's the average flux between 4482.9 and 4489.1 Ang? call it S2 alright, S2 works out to 21.9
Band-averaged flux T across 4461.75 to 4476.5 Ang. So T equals 22.7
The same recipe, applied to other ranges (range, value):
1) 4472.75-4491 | 22.5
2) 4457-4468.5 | 21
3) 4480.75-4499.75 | 21.7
